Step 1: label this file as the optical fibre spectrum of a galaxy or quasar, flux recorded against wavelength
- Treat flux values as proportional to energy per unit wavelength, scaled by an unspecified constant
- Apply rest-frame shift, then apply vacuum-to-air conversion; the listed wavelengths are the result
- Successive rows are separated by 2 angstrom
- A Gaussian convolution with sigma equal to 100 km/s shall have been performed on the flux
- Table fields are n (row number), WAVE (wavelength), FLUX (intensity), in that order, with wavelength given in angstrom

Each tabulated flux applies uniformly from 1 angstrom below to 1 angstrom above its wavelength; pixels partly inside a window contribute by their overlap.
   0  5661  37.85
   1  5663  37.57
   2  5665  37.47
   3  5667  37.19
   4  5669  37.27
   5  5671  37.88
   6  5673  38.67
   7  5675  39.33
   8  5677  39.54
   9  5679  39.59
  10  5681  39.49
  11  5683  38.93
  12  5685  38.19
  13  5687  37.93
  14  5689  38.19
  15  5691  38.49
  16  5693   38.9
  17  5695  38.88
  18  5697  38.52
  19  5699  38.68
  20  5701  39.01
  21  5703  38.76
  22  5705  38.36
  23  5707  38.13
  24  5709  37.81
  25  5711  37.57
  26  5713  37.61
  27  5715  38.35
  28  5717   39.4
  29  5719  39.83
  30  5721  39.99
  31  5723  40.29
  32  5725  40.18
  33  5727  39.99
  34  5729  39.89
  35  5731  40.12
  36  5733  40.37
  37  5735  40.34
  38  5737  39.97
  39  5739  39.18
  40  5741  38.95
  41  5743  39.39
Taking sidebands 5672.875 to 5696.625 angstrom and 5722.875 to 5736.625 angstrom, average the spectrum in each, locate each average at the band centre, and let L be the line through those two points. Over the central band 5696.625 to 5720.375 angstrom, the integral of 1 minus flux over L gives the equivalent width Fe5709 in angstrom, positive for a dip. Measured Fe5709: 0.6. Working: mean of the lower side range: 38.8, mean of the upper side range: 40.2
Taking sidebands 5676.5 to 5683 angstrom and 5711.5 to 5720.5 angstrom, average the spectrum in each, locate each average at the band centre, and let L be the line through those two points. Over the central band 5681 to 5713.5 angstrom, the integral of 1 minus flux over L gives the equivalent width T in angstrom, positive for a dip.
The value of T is 0.59 angstrom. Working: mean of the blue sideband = 39.4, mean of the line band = 38.4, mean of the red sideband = 38.8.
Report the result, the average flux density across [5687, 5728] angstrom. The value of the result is 38.8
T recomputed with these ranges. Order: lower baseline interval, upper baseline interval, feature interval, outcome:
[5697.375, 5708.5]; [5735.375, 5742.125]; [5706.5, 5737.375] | -0.3 angstrom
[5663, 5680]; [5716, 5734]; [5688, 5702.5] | 0.1 angstrom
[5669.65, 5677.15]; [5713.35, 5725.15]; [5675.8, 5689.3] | 0.0 angstrom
